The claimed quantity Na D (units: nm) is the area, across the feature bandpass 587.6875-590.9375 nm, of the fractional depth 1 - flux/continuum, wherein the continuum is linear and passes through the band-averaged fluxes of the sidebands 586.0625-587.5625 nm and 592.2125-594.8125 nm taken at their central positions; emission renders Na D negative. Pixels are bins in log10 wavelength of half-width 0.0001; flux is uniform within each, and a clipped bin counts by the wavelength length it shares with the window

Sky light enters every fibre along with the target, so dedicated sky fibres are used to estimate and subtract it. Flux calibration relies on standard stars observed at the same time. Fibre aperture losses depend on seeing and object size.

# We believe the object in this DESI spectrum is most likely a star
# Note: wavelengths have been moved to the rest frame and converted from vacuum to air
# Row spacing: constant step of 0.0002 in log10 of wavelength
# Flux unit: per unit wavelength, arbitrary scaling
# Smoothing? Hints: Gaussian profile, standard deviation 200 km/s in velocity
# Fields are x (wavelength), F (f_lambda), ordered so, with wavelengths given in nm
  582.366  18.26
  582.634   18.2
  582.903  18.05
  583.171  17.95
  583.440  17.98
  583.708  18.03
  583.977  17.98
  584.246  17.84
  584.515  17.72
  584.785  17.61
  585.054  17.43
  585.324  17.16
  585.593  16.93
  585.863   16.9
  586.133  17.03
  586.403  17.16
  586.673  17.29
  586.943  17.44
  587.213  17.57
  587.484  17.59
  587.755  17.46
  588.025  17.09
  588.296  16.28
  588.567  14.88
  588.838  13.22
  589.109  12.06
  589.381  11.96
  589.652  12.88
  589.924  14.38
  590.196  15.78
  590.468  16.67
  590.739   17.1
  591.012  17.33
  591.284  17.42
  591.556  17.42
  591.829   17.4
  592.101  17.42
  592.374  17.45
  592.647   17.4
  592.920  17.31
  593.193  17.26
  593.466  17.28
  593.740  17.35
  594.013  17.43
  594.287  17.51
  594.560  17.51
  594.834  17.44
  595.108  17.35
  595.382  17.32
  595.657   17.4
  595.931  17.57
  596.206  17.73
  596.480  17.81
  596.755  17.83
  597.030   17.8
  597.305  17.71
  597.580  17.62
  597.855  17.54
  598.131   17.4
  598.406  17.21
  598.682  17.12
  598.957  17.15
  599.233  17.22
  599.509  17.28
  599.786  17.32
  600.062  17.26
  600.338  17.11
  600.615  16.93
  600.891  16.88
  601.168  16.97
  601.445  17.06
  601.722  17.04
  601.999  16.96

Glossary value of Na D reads 0.45 nm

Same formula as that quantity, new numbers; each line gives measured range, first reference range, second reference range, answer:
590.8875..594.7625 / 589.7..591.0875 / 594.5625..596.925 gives -0.16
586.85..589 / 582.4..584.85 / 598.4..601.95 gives 0.17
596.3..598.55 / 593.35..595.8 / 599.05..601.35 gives -0.05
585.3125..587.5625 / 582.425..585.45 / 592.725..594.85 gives 0.06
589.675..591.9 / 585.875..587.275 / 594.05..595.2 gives 0.11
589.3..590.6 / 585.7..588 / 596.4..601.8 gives 0.22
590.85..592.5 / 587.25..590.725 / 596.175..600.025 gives -0.16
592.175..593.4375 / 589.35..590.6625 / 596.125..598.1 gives -0.12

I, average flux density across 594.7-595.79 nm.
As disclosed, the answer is 17.4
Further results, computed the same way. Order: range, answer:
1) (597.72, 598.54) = 17.4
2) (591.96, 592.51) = 17.4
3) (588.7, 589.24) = 12.7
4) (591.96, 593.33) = 17.4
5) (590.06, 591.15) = 16.7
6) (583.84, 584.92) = 17.8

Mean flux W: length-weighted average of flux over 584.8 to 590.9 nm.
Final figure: 16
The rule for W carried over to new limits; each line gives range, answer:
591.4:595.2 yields 17.4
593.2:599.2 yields 17.5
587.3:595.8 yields 16.5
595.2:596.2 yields 17.5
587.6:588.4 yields 17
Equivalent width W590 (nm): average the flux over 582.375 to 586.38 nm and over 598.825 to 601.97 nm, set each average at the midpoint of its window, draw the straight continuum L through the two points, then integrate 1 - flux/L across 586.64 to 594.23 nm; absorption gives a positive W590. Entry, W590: 0.465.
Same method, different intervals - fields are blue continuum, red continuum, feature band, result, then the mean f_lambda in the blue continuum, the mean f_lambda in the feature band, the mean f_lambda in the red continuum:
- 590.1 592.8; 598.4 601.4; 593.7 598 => -0.11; 17.2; 17.6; 17.1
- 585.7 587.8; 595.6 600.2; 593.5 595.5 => 0.00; 17.3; 17.4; 17.5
